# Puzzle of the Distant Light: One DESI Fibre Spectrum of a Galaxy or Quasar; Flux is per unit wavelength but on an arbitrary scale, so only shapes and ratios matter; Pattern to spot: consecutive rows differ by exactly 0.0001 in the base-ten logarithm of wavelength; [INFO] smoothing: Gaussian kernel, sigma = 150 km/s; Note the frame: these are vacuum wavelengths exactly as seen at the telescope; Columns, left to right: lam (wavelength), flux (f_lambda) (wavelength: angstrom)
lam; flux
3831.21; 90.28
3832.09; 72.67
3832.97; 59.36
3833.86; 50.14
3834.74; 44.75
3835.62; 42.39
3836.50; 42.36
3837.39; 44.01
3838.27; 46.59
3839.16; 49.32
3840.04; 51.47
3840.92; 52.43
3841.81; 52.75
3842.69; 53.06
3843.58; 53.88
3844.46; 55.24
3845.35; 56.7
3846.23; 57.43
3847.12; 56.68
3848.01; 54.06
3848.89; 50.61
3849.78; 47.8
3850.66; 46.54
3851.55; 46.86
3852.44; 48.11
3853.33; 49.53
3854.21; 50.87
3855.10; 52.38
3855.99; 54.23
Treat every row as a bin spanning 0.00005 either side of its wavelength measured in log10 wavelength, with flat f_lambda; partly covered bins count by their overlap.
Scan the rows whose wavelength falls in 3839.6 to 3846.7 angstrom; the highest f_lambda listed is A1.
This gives 57.43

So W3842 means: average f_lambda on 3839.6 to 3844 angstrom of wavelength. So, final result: 52.7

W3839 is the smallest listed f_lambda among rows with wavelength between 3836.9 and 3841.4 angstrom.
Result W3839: 44.01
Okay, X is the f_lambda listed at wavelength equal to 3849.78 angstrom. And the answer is 47.8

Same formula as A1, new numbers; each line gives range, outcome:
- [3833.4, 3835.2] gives 50.14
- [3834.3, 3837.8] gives 44.75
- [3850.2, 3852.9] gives 48.11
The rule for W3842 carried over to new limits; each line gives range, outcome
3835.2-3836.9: 42.5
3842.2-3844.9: 54.1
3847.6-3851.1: 49.8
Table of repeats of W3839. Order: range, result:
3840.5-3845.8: 52.43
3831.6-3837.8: 42.36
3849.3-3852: 46.54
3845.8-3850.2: 47.8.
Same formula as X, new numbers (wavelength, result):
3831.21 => 90.28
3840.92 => 52.43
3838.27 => 46.59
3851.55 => 46.86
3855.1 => 52.38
